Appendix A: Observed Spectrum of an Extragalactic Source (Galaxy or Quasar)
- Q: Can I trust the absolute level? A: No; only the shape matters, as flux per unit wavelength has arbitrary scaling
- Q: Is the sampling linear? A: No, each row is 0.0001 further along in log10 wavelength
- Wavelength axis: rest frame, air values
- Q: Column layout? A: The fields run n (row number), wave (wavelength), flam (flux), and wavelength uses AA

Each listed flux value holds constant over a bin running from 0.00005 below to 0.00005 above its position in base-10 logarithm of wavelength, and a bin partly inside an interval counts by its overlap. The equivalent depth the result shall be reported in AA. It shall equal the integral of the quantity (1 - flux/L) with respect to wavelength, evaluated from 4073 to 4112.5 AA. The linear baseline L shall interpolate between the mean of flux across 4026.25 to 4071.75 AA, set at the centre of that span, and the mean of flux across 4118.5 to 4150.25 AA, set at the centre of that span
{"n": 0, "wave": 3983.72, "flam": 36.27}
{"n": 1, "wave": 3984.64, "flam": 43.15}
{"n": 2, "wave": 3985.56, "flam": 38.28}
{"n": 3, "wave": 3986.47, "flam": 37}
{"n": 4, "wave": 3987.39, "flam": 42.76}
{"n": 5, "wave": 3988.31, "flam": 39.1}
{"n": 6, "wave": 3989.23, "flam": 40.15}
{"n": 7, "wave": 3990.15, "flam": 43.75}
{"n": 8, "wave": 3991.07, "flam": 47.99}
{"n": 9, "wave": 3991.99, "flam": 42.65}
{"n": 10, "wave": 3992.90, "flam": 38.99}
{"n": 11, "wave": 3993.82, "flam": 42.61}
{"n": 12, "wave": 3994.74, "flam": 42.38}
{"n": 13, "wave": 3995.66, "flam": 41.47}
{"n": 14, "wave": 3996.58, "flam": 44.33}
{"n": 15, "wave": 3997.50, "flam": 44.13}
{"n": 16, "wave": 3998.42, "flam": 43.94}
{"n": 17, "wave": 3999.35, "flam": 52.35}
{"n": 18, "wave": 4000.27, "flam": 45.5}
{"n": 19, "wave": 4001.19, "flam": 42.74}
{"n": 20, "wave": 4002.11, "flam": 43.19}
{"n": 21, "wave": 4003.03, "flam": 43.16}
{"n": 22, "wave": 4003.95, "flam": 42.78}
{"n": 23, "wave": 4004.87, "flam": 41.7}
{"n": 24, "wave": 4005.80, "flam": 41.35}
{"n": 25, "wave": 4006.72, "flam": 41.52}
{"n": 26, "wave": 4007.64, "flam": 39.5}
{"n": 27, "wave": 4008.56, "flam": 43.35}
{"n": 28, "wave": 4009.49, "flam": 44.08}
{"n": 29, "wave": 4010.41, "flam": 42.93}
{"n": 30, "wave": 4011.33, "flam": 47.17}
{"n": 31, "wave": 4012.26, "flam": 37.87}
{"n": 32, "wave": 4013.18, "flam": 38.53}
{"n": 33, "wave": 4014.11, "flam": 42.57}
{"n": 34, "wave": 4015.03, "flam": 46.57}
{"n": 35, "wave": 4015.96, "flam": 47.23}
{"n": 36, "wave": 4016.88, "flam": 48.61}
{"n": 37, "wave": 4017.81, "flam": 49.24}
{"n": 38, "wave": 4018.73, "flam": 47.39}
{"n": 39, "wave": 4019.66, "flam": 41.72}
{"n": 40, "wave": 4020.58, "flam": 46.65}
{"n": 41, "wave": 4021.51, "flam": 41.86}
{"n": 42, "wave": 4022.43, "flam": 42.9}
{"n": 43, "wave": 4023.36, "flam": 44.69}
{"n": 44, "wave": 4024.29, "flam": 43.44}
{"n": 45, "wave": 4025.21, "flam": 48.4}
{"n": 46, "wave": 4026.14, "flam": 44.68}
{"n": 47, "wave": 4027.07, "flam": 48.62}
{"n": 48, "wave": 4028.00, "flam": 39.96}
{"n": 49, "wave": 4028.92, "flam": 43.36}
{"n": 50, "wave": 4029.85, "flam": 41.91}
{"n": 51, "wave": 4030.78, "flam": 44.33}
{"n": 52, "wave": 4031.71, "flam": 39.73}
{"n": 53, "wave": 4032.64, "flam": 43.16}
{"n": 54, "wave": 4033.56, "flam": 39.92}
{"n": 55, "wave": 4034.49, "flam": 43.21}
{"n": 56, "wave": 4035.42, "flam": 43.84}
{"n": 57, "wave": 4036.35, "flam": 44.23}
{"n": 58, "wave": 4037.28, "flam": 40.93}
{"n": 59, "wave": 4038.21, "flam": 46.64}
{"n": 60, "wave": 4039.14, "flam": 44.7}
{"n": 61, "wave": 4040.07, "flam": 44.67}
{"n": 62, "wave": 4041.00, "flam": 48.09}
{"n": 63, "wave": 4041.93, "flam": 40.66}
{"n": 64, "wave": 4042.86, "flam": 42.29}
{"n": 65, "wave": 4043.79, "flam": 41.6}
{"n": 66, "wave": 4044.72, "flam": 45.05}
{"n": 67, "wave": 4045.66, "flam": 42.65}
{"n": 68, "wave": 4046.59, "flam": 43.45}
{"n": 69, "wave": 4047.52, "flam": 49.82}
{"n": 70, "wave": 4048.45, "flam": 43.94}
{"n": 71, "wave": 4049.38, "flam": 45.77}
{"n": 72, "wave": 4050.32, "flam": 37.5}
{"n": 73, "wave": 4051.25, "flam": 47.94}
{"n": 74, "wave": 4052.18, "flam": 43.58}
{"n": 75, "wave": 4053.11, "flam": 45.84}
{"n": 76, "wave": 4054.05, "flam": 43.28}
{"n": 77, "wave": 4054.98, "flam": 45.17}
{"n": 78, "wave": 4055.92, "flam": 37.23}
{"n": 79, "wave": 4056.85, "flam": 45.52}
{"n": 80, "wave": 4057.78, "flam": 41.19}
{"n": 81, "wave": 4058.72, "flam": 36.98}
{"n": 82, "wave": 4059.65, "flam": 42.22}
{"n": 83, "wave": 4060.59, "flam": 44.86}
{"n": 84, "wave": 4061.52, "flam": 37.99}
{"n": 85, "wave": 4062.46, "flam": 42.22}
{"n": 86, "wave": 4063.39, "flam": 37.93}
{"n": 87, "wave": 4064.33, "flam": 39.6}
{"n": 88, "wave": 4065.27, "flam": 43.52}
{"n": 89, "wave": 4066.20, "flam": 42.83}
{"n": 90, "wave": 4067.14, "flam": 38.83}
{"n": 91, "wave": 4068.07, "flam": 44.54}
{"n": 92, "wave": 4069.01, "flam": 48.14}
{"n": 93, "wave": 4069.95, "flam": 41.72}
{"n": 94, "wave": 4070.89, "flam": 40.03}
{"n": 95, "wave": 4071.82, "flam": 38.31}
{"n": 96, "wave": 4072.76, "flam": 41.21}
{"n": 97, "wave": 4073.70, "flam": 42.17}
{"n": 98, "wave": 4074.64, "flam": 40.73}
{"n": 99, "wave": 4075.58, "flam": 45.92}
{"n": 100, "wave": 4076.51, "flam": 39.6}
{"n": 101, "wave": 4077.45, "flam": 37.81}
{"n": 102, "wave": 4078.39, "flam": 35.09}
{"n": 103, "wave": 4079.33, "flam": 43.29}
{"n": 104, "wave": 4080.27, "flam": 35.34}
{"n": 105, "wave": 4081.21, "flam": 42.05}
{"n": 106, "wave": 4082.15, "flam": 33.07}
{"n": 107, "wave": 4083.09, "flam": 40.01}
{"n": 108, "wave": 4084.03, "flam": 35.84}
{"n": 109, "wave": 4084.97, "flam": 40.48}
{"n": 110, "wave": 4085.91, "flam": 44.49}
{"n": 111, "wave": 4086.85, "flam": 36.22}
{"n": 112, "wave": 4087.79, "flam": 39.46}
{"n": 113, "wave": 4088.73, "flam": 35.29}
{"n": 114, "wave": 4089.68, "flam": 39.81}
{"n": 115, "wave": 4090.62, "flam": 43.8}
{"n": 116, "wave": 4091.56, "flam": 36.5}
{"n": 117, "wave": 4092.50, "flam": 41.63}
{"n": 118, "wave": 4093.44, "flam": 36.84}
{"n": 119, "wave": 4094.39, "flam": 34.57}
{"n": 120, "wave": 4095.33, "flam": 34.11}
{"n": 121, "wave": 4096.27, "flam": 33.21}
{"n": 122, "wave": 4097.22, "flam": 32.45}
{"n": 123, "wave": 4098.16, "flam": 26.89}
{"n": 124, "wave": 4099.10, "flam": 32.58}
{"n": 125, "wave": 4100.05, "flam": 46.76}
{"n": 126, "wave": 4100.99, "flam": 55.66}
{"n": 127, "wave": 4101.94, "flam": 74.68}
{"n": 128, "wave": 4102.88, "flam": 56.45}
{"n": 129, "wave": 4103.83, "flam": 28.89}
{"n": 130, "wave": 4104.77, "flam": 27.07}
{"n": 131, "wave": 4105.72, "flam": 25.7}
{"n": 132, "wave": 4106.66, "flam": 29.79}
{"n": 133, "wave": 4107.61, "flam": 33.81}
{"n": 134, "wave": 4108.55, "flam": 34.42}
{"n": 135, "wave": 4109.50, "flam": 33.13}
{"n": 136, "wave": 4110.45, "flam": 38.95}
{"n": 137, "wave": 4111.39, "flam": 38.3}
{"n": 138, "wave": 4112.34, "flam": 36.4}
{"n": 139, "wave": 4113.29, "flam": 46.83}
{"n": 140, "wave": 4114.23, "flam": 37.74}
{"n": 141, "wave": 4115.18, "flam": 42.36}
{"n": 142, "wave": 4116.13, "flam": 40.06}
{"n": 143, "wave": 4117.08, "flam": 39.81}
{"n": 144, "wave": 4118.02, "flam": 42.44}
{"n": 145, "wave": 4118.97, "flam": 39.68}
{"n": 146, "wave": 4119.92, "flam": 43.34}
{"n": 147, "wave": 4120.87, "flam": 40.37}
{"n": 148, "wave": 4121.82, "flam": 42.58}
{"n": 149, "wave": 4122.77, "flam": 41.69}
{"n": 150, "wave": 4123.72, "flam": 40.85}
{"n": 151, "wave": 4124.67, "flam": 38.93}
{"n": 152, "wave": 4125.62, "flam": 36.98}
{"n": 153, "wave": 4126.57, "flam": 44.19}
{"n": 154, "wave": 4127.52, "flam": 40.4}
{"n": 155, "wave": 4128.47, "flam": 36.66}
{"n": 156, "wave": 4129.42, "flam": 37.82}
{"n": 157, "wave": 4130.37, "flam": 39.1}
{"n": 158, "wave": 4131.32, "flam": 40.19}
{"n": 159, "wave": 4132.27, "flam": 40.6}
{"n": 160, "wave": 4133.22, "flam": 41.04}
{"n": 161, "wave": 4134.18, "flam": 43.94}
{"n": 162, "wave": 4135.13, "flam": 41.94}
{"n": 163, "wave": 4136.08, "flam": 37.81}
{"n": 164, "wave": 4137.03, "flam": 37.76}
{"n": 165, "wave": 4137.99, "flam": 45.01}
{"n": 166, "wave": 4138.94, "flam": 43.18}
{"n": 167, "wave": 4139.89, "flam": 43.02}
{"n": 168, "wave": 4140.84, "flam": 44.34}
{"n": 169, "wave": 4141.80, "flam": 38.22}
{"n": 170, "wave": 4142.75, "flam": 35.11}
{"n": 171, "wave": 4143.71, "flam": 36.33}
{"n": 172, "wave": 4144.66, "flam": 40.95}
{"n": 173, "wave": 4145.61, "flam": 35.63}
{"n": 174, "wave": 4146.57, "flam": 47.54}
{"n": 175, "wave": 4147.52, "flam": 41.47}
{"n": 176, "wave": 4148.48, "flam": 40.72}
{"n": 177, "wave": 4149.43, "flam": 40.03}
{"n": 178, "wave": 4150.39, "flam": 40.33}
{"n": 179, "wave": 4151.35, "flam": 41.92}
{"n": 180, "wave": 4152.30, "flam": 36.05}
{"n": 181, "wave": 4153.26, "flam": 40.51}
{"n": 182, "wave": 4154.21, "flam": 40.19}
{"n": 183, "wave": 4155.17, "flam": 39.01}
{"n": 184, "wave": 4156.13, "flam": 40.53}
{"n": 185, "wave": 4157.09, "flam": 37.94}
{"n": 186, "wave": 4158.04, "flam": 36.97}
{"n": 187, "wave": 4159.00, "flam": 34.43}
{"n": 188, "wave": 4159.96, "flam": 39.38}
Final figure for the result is 2.9 AA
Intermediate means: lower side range 42.9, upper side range 40.5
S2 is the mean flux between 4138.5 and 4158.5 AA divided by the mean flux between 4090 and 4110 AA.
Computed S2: 1.1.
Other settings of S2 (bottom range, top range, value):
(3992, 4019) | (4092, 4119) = 0.89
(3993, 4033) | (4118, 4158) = 0.92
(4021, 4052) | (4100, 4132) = 0.92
